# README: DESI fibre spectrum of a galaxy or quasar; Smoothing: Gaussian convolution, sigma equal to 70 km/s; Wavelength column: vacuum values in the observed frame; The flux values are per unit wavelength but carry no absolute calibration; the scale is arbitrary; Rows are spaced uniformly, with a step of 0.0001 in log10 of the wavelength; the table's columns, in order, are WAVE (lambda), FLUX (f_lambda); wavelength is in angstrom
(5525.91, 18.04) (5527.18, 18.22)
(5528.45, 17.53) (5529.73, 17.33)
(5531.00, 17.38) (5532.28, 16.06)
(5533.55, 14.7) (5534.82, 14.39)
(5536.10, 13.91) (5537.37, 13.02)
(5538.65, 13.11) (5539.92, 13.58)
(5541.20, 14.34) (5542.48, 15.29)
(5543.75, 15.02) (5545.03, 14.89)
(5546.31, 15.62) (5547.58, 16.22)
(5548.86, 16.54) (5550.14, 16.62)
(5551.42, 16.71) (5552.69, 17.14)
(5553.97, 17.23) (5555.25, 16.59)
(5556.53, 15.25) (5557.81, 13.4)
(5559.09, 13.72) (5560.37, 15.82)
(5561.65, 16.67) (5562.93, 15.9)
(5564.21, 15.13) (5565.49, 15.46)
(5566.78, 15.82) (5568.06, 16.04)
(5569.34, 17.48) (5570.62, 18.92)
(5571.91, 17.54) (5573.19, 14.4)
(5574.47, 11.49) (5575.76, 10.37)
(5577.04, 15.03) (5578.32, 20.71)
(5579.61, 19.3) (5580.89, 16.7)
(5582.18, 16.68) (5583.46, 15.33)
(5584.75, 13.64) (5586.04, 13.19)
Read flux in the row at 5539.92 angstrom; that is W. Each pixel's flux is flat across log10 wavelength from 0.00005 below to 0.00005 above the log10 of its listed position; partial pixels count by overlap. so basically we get 13.58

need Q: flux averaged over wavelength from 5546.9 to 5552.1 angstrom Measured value 16.5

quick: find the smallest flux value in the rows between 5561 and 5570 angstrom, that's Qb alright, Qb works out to 15.13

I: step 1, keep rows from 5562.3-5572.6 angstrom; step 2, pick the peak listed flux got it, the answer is 18.92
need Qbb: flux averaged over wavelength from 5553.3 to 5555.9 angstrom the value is 16.9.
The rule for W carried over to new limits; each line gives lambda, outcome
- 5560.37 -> 15.82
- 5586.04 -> 13.19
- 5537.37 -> 13.02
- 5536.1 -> 13.91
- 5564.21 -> 15.13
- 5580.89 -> 16.7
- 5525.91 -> 18.04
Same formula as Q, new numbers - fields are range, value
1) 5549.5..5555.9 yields 16.9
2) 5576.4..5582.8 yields 17.7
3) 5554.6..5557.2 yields 15.9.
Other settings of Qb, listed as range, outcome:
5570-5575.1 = 11.49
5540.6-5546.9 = 14.34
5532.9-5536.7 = 13.91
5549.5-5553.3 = 16.62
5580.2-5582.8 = 16.68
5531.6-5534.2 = 14.7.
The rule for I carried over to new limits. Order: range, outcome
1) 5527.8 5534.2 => 17.53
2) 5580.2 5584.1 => 16.7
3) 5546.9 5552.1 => 16.71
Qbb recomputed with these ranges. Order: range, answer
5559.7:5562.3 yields 16.2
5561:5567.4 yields 15.8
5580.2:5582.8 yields 16.7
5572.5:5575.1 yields 13.1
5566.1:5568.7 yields 15.9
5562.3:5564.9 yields 15.5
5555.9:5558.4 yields 14.3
